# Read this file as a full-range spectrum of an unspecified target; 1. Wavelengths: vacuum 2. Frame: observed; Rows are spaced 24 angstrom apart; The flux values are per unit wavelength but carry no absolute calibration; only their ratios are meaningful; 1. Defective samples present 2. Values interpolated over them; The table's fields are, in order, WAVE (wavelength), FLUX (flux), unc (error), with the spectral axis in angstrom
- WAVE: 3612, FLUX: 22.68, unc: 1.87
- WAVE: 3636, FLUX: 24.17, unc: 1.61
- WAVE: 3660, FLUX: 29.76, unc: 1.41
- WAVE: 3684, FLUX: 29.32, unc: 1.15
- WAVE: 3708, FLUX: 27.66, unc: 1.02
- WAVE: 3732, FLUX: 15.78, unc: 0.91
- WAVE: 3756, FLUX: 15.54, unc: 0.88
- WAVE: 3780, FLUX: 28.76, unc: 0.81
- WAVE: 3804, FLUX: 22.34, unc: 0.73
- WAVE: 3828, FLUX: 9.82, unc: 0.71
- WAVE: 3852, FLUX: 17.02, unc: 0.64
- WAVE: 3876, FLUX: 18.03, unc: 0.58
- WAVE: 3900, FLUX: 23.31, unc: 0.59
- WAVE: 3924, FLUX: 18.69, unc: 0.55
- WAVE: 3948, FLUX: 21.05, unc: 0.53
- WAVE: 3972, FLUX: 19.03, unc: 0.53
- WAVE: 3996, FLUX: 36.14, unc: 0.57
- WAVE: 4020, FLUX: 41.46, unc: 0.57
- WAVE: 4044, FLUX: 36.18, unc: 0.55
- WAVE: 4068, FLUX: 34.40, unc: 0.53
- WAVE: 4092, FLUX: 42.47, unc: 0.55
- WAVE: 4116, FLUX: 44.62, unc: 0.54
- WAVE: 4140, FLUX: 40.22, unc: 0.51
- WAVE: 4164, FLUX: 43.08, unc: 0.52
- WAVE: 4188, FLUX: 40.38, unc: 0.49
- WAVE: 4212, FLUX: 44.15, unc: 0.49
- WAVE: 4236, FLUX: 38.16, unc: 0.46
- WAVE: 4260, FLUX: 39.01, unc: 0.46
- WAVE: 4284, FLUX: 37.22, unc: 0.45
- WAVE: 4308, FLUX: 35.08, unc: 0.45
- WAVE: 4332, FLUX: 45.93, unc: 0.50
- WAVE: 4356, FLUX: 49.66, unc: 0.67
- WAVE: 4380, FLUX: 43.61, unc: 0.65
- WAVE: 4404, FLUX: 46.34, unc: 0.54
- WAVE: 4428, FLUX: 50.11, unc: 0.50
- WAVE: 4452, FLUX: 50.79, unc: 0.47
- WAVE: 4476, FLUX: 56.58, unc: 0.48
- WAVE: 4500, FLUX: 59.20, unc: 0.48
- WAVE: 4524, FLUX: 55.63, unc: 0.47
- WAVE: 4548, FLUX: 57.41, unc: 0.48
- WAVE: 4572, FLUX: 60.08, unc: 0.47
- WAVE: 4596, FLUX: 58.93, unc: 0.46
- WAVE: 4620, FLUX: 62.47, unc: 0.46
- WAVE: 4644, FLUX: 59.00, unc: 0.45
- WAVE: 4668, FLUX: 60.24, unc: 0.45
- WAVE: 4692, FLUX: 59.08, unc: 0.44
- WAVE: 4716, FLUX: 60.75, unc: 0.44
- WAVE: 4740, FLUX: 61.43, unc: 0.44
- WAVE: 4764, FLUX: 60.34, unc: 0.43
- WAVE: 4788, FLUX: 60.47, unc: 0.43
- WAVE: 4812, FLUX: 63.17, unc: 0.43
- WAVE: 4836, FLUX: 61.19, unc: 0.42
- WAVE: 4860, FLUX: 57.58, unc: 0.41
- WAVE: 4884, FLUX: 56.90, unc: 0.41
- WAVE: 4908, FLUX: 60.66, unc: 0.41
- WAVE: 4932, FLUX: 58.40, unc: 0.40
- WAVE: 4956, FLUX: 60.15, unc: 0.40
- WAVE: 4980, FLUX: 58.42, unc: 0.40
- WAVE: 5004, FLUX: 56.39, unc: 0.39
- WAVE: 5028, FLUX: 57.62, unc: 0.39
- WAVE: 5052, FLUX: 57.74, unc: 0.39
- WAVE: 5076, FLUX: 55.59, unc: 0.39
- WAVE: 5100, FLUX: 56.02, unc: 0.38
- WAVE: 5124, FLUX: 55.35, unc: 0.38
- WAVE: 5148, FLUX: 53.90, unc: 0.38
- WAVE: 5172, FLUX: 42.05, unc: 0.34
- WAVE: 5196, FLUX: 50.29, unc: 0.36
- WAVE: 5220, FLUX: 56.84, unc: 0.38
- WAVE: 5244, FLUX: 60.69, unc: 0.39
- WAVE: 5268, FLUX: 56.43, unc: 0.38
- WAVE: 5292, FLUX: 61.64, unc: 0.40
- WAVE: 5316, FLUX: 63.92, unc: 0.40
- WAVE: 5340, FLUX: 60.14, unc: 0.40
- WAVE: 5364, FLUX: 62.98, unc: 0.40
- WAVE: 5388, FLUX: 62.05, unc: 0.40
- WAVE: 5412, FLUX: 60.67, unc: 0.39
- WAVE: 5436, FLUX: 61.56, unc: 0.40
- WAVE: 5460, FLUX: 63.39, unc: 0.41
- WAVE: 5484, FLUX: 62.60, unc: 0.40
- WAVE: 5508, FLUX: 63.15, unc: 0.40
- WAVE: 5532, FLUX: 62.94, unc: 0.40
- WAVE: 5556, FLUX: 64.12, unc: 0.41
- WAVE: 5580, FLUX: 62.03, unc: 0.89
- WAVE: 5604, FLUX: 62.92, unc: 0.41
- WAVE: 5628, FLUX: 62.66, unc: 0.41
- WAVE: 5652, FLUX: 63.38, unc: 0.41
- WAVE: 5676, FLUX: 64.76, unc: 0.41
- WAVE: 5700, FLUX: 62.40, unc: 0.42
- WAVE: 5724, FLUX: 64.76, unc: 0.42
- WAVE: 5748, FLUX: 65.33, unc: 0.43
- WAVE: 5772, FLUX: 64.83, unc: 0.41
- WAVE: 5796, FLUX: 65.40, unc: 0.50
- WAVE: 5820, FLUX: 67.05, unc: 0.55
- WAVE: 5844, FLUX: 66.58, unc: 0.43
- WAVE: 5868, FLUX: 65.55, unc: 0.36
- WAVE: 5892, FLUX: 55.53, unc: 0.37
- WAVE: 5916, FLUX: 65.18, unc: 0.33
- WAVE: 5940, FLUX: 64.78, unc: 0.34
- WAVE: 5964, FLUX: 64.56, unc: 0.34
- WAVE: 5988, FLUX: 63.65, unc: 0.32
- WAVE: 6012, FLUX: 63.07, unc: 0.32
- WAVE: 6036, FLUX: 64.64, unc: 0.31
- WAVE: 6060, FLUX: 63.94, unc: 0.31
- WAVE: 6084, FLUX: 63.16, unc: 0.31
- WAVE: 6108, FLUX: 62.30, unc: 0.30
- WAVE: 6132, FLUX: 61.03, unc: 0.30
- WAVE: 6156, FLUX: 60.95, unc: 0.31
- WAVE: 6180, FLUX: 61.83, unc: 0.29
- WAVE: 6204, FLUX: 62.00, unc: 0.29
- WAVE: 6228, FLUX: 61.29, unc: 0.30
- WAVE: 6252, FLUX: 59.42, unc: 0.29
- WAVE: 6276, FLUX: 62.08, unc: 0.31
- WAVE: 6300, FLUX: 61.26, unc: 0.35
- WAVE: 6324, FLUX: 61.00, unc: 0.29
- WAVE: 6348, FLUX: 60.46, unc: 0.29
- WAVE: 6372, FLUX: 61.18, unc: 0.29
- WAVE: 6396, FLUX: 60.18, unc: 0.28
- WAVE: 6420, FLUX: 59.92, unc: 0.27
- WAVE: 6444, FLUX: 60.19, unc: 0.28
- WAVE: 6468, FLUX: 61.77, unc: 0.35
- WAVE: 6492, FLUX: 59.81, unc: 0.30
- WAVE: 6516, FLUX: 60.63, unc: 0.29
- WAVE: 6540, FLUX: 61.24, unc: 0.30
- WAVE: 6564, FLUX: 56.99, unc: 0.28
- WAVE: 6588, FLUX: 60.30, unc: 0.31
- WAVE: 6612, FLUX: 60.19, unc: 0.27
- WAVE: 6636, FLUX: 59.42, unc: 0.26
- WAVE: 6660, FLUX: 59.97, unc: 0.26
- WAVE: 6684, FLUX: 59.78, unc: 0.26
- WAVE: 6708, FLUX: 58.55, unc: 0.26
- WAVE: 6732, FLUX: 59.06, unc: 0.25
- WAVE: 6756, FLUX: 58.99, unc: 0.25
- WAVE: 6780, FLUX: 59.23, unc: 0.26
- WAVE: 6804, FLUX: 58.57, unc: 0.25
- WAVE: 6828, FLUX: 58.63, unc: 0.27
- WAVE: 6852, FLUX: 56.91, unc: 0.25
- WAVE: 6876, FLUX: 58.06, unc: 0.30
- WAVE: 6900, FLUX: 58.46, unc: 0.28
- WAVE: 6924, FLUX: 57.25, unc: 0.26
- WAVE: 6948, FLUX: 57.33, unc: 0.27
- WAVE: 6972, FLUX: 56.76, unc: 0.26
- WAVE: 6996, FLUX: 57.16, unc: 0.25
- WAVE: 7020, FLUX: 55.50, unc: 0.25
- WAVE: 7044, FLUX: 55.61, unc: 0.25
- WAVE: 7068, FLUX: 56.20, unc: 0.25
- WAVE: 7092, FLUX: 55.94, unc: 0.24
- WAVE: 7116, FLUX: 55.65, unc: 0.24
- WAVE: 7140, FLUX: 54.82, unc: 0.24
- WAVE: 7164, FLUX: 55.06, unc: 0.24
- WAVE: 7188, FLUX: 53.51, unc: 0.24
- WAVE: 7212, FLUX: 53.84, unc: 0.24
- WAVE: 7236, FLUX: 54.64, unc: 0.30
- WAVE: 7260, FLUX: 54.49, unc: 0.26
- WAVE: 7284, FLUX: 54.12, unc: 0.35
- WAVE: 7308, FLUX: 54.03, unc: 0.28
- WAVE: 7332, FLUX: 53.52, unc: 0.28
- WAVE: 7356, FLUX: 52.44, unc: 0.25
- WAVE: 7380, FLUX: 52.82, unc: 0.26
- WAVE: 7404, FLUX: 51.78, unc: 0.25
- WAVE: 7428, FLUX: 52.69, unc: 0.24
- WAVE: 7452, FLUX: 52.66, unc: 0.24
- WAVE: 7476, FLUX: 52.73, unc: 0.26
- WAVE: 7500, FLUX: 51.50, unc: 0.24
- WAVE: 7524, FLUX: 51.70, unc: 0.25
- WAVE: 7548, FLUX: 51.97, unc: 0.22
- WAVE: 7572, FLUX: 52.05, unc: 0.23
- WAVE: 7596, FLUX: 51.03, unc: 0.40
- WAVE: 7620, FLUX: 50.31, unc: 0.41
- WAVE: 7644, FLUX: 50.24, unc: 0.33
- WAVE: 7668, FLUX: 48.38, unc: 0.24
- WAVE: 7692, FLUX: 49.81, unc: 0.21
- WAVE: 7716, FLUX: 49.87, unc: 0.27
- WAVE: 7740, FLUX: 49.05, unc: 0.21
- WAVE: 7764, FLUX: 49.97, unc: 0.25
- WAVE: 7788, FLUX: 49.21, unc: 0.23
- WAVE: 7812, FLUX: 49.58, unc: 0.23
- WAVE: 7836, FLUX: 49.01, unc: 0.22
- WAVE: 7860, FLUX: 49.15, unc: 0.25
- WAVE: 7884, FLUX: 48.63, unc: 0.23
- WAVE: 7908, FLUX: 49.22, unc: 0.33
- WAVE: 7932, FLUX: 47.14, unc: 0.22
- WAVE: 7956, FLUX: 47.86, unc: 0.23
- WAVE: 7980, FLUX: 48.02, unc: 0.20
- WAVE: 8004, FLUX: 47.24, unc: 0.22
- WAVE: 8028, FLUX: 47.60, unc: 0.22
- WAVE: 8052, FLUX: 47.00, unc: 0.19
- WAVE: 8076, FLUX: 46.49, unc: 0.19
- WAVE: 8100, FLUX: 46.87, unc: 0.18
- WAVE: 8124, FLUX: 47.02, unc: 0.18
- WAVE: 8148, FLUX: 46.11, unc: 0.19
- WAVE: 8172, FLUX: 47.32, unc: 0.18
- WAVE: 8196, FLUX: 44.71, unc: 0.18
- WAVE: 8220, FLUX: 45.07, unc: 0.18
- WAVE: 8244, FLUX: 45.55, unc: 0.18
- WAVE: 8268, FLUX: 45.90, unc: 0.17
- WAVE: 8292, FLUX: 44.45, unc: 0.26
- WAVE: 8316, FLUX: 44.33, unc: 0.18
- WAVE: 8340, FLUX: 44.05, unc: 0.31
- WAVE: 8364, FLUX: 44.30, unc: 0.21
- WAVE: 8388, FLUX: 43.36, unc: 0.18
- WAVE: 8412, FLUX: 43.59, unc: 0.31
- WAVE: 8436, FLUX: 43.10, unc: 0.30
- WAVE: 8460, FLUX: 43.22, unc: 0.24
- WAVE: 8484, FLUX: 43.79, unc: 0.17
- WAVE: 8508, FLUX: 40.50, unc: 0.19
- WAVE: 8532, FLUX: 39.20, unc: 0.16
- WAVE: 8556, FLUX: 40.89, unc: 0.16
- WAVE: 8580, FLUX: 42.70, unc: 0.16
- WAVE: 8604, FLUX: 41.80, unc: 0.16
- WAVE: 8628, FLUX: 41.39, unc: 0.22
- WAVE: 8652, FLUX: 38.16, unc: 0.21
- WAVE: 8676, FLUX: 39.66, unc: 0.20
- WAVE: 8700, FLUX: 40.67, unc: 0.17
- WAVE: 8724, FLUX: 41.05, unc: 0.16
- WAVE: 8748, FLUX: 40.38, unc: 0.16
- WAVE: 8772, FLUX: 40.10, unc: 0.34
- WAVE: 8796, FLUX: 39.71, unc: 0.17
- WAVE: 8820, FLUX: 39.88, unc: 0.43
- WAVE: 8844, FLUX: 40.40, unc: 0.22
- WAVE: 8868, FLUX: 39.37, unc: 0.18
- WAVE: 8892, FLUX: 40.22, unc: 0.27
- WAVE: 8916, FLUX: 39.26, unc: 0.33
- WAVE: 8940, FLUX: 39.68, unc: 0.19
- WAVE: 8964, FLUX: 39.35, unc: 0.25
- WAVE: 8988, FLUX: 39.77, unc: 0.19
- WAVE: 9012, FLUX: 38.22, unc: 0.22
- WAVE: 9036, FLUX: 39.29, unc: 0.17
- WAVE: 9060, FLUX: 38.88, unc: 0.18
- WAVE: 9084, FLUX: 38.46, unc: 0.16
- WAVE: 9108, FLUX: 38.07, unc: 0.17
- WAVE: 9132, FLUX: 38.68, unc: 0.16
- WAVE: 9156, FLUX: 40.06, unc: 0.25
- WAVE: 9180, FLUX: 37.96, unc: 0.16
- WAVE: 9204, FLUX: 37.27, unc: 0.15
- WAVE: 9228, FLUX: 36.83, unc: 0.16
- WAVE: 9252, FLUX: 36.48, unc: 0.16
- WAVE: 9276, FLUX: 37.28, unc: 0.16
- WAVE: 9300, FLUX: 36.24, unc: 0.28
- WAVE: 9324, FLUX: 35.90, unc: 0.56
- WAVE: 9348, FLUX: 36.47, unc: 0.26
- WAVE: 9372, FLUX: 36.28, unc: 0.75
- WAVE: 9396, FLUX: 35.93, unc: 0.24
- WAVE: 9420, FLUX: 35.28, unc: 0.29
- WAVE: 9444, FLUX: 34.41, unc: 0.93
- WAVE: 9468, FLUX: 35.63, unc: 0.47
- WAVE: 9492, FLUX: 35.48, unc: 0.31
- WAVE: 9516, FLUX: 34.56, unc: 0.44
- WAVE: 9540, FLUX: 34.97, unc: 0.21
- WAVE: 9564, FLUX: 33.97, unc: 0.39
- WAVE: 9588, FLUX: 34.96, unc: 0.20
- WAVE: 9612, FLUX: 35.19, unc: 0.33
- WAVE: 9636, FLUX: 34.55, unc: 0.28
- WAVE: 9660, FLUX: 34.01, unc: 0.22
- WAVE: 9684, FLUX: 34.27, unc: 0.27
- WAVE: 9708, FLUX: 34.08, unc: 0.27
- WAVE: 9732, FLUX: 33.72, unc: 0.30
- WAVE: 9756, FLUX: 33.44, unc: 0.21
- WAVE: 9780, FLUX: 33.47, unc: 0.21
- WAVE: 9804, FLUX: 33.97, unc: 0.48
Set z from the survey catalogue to 0.00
